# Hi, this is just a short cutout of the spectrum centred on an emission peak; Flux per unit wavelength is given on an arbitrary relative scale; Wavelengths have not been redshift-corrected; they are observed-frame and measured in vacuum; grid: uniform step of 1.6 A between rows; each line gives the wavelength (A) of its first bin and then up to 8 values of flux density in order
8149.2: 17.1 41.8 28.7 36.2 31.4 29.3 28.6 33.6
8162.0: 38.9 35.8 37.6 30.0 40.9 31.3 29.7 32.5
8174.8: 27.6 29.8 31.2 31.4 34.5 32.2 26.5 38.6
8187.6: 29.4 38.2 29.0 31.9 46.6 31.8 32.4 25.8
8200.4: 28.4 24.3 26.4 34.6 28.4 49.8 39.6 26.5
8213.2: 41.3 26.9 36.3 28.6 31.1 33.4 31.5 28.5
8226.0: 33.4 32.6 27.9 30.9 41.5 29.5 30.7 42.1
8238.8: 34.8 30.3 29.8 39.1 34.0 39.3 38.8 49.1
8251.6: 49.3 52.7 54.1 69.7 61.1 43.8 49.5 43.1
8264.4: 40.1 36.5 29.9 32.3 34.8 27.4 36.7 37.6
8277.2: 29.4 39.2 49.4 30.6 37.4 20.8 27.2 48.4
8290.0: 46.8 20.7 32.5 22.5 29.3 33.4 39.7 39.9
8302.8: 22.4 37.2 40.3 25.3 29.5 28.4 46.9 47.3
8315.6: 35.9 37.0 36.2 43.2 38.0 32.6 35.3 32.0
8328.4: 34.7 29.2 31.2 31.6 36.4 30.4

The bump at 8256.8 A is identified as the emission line H-beta 4861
